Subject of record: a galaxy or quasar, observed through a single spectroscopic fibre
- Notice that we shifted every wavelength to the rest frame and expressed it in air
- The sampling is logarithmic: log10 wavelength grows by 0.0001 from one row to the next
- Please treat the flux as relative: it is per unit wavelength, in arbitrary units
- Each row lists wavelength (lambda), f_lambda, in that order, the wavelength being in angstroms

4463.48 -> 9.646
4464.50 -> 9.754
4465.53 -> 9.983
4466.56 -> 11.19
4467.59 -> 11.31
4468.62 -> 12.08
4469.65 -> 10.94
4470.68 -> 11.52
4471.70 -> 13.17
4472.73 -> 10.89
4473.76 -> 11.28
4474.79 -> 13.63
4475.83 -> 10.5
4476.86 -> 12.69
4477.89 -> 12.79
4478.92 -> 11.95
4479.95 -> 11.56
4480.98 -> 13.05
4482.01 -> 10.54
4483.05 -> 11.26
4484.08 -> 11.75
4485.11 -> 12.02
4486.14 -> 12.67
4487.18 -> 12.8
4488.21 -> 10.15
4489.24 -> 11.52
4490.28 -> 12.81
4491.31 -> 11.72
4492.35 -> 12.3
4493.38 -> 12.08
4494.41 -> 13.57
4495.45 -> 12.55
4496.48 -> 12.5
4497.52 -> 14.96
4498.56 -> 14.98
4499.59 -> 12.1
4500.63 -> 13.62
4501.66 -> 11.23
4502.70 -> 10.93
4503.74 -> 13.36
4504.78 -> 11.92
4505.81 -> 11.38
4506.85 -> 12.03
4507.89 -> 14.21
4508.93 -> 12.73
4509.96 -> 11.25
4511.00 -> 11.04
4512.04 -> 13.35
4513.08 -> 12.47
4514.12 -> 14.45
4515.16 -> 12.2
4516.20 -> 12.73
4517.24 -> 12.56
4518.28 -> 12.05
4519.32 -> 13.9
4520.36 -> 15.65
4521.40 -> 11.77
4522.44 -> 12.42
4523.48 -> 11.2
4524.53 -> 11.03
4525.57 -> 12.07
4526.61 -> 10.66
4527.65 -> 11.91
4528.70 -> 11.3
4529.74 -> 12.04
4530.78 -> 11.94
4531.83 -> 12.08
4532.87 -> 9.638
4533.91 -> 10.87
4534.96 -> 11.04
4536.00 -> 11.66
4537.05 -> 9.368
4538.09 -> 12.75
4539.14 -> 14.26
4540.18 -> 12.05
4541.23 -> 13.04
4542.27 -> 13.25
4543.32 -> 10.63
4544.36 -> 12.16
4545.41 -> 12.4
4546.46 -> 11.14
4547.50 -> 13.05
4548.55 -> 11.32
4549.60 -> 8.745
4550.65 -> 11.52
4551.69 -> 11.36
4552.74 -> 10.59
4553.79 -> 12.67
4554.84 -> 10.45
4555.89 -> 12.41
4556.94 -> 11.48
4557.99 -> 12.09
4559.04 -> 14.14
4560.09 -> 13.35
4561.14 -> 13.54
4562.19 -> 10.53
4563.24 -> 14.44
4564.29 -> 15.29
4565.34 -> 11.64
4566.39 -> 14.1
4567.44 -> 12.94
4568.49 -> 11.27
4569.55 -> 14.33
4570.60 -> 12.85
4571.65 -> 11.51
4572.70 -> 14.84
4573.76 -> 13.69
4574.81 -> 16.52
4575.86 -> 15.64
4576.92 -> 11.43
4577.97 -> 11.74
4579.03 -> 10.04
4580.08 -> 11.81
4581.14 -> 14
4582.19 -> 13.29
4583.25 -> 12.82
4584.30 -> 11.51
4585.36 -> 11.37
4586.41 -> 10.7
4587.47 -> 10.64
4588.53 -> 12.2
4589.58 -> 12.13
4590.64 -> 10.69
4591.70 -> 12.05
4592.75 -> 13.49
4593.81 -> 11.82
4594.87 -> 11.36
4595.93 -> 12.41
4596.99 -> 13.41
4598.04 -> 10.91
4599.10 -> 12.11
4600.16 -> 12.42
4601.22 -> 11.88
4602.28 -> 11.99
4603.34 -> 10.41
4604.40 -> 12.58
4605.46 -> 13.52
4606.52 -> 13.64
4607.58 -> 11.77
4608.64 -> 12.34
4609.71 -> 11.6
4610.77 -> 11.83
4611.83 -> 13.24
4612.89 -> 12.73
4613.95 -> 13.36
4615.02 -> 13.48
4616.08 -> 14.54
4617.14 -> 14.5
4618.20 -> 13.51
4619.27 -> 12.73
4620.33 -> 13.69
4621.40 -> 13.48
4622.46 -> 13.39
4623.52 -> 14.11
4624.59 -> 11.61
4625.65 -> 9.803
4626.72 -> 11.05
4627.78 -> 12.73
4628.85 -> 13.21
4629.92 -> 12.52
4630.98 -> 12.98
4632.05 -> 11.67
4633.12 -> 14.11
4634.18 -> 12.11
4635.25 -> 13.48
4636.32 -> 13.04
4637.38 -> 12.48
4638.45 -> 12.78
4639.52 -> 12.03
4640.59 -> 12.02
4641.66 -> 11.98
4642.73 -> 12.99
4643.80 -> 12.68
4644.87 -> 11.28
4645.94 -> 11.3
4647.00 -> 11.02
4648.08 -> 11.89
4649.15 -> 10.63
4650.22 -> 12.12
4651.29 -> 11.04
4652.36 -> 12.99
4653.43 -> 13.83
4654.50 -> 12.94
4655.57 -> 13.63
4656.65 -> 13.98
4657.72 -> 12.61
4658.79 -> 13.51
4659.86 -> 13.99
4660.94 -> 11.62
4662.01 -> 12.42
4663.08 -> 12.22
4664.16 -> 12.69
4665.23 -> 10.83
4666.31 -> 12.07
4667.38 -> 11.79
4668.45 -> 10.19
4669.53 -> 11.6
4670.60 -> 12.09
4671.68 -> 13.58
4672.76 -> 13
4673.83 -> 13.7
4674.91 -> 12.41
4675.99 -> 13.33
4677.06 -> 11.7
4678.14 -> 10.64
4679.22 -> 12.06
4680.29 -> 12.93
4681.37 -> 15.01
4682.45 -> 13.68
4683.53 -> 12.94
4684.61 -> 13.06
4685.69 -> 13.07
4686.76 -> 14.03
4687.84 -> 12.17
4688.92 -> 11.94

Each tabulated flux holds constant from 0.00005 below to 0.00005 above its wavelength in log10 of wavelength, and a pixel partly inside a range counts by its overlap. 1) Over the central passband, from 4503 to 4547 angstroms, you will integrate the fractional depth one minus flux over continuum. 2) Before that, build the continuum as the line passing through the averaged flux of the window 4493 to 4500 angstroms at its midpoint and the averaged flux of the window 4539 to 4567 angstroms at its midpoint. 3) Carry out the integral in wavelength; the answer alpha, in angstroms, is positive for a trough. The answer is 2.2 angstroms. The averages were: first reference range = 13.3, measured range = 12.1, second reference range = 12.3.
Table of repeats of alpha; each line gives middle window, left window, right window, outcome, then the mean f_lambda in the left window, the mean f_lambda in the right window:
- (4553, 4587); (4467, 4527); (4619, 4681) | -1.1 angstroms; 12.3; 12.4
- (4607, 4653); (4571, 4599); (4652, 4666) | 0.6 angstroms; 12.4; 12.8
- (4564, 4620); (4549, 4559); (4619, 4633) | -2.8 angstroms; 11.4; 12.6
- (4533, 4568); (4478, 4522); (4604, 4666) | 1.2 angstroms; 12.5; 12.6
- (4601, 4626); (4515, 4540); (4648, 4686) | -0.9 angstroms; 12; 12.6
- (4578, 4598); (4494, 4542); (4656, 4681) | 0.7 angstroms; 12.3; 12.4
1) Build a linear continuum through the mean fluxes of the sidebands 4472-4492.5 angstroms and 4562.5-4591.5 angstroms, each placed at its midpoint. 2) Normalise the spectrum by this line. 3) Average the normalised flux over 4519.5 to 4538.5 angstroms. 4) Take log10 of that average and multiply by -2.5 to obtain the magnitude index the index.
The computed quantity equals 0.06 mag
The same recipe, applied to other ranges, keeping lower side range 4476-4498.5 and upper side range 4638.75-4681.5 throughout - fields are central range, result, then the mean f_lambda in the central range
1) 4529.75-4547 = 0.05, 11.8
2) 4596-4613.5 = 0.00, 12.3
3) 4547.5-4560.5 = 0.05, 11.7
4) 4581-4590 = 0.03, 12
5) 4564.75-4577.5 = -0.09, 13.4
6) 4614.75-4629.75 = -0.06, 13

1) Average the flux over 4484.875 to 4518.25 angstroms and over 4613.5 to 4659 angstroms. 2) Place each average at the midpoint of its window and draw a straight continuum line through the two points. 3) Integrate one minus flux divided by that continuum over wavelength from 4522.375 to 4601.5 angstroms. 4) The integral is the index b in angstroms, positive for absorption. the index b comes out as 2.7 angstroms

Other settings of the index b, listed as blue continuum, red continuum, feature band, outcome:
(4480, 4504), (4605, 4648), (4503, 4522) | -0.5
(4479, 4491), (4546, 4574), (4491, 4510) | -1.1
